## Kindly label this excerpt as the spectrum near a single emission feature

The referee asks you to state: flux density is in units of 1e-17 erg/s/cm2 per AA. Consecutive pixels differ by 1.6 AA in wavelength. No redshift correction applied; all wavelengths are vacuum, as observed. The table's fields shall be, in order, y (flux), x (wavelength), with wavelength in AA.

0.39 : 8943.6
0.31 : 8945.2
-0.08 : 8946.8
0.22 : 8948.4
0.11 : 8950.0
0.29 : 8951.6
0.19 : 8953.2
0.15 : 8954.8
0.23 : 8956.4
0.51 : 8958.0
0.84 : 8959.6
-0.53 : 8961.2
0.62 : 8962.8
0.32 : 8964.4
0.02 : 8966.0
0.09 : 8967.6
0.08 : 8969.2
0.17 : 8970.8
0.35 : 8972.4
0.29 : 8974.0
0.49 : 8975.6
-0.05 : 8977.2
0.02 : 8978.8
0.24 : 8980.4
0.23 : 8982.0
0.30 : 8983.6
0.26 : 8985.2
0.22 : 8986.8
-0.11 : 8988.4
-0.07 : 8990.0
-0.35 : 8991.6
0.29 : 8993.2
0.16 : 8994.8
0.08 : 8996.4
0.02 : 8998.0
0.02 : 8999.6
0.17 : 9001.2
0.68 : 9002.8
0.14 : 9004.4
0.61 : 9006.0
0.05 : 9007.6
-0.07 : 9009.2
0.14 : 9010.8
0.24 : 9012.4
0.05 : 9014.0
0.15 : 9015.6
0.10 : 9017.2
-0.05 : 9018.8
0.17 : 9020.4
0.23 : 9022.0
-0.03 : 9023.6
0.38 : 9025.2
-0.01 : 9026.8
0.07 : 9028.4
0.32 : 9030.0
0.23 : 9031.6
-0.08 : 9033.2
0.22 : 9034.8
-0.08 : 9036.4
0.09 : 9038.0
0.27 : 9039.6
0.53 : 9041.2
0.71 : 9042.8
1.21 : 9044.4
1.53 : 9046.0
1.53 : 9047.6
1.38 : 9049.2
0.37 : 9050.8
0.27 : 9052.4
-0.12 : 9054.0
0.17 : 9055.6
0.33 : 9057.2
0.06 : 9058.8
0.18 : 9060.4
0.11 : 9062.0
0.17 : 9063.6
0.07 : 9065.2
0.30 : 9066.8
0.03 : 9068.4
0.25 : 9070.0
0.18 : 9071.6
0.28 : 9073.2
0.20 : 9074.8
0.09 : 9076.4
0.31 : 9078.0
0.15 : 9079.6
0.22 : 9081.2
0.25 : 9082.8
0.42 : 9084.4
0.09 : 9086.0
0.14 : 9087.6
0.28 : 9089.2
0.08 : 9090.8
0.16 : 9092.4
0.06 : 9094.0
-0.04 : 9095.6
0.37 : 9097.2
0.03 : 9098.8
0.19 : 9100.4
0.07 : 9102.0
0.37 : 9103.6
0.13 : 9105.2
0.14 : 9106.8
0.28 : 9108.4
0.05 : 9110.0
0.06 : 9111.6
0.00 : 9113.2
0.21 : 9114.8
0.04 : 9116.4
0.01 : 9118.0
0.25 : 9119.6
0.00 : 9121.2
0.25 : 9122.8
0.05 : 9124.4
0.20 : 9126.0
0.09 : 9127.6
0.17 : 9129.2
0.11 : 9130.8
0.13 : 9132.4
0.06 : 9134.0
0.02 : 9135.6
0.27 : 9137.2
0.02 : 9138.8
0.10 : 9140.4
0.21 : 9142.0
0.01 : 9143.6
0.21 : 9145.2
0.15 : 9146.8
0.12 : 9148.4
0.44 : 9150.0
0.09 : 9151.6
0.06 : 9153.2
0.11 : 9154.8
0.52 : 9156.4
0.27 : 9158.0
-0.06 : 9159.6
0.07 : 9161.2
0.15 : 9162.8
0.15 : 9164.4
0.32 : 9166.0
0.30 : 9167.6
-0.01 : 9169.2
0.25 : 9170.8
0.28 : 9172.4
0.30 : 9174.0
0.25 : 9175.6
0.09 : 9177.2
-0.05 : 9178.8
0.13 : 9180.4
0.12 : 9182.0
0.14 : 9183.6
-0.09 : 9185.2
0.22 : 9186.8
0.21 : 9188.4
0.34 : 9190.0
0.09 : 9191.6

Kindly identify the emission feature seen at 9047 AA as H-beta 4861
